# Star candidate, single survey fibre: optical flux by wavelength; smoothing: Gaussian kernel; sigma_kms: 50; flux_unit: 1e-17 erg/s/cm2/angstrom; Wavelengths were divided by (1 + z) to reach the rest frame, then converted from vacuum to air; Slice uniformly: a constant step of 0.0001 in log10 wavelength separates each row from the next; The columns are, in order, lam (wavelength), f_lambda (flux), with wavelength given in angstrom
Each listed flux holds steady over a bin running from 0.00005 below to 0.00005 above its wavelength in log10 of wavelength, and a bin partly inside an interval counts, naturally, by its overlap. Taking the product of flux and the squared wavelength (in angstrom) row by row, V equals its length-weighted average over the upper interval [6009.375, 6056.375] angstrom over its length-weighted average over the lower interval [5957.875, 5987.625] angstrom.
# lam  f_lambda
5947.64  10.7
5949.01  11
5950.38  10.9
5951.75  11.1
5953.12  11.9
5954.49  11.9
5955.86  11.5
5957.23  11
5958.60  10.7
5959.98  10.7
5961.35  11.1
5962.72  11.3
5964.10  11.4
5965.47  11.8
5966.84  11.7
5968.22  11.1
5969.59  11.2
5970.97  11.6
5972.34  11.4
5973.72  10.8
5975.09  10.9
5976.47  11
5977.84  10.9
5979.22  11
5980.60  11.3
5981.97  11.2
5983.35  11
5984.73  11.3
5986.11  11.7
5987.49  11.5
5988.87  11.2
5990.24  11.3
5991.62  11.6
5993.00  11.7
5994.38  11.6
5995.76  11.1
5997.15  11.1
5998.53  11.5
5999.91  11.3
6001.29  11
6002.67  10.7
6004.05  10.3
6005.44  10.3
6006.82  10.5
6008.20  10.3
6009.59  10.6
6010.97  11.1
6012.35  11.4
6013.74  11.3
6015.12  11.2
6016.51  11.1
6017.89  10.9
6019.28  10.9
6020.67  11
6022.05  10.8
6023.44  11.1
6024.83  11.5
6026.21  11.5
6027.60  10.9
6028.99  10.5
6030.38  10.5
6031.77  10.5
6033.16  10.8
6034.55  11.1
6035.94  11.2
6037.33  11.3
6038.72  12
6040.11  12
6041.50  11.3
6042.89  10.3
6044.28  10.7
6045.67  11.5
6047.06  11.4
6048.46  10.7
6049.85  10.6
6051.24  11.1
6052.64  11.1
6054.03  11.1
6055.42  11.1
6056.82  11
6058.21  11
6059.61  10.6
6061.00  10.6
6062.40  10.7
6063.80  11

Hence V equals 1.0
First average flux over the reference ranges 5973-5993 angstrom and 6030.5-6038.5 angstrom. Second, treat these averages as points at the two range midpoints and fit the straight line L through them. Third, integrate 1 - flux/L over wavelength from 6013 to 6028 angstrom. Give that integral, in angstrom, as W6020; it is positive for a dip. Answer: -0.1 angstrom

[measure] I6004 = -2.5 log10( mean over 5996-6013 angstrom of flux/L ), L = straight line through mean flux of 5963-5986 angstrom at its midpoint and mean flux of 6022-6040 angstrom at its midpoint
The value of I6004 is 0.03 mag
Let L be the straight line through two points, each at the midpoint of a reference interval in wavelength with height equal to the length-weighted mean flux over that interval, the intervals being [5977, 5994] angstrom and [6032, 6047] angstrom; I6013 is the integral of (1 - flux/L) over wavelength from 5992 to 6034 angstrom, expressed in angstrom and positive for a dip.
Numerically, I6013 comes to 1.1 angstrom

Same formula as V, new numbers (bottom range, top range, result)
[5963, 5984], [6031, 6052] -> 1.01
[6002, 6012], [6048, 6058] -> 1.05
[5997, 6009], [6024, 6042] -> 1.05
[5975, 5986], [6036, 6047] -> 1.04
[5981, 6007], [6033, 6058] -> 1.01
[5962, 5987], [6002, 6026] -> 0.98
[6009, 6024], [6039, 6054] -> 1.02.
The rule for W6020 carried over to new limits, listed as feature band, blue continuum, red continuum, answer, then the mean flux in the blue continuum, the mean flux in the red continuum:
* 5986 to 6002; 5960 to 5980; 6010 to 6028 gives -0.29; 11.2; 11.1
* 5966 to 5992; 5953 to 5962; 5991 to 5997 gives 0.24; 11.2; 11.4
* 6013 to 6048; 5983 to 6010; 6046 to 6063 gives -0.31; 11.1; 10.9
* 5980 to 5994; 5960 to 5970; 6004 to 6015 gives -0.42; 11.3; 10.8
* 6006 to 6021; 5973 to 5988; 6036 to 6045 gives 0.38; 11.1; 11.3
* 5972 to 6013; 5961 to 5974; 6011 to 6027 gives 0.64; 11.4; 11.2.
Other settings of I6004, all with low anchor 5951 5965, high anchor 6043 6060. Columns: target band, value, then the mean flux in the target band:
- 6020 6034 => 0.01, 10.9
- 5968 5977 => 0.01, 11.1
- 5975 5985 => 0.01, 11.1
